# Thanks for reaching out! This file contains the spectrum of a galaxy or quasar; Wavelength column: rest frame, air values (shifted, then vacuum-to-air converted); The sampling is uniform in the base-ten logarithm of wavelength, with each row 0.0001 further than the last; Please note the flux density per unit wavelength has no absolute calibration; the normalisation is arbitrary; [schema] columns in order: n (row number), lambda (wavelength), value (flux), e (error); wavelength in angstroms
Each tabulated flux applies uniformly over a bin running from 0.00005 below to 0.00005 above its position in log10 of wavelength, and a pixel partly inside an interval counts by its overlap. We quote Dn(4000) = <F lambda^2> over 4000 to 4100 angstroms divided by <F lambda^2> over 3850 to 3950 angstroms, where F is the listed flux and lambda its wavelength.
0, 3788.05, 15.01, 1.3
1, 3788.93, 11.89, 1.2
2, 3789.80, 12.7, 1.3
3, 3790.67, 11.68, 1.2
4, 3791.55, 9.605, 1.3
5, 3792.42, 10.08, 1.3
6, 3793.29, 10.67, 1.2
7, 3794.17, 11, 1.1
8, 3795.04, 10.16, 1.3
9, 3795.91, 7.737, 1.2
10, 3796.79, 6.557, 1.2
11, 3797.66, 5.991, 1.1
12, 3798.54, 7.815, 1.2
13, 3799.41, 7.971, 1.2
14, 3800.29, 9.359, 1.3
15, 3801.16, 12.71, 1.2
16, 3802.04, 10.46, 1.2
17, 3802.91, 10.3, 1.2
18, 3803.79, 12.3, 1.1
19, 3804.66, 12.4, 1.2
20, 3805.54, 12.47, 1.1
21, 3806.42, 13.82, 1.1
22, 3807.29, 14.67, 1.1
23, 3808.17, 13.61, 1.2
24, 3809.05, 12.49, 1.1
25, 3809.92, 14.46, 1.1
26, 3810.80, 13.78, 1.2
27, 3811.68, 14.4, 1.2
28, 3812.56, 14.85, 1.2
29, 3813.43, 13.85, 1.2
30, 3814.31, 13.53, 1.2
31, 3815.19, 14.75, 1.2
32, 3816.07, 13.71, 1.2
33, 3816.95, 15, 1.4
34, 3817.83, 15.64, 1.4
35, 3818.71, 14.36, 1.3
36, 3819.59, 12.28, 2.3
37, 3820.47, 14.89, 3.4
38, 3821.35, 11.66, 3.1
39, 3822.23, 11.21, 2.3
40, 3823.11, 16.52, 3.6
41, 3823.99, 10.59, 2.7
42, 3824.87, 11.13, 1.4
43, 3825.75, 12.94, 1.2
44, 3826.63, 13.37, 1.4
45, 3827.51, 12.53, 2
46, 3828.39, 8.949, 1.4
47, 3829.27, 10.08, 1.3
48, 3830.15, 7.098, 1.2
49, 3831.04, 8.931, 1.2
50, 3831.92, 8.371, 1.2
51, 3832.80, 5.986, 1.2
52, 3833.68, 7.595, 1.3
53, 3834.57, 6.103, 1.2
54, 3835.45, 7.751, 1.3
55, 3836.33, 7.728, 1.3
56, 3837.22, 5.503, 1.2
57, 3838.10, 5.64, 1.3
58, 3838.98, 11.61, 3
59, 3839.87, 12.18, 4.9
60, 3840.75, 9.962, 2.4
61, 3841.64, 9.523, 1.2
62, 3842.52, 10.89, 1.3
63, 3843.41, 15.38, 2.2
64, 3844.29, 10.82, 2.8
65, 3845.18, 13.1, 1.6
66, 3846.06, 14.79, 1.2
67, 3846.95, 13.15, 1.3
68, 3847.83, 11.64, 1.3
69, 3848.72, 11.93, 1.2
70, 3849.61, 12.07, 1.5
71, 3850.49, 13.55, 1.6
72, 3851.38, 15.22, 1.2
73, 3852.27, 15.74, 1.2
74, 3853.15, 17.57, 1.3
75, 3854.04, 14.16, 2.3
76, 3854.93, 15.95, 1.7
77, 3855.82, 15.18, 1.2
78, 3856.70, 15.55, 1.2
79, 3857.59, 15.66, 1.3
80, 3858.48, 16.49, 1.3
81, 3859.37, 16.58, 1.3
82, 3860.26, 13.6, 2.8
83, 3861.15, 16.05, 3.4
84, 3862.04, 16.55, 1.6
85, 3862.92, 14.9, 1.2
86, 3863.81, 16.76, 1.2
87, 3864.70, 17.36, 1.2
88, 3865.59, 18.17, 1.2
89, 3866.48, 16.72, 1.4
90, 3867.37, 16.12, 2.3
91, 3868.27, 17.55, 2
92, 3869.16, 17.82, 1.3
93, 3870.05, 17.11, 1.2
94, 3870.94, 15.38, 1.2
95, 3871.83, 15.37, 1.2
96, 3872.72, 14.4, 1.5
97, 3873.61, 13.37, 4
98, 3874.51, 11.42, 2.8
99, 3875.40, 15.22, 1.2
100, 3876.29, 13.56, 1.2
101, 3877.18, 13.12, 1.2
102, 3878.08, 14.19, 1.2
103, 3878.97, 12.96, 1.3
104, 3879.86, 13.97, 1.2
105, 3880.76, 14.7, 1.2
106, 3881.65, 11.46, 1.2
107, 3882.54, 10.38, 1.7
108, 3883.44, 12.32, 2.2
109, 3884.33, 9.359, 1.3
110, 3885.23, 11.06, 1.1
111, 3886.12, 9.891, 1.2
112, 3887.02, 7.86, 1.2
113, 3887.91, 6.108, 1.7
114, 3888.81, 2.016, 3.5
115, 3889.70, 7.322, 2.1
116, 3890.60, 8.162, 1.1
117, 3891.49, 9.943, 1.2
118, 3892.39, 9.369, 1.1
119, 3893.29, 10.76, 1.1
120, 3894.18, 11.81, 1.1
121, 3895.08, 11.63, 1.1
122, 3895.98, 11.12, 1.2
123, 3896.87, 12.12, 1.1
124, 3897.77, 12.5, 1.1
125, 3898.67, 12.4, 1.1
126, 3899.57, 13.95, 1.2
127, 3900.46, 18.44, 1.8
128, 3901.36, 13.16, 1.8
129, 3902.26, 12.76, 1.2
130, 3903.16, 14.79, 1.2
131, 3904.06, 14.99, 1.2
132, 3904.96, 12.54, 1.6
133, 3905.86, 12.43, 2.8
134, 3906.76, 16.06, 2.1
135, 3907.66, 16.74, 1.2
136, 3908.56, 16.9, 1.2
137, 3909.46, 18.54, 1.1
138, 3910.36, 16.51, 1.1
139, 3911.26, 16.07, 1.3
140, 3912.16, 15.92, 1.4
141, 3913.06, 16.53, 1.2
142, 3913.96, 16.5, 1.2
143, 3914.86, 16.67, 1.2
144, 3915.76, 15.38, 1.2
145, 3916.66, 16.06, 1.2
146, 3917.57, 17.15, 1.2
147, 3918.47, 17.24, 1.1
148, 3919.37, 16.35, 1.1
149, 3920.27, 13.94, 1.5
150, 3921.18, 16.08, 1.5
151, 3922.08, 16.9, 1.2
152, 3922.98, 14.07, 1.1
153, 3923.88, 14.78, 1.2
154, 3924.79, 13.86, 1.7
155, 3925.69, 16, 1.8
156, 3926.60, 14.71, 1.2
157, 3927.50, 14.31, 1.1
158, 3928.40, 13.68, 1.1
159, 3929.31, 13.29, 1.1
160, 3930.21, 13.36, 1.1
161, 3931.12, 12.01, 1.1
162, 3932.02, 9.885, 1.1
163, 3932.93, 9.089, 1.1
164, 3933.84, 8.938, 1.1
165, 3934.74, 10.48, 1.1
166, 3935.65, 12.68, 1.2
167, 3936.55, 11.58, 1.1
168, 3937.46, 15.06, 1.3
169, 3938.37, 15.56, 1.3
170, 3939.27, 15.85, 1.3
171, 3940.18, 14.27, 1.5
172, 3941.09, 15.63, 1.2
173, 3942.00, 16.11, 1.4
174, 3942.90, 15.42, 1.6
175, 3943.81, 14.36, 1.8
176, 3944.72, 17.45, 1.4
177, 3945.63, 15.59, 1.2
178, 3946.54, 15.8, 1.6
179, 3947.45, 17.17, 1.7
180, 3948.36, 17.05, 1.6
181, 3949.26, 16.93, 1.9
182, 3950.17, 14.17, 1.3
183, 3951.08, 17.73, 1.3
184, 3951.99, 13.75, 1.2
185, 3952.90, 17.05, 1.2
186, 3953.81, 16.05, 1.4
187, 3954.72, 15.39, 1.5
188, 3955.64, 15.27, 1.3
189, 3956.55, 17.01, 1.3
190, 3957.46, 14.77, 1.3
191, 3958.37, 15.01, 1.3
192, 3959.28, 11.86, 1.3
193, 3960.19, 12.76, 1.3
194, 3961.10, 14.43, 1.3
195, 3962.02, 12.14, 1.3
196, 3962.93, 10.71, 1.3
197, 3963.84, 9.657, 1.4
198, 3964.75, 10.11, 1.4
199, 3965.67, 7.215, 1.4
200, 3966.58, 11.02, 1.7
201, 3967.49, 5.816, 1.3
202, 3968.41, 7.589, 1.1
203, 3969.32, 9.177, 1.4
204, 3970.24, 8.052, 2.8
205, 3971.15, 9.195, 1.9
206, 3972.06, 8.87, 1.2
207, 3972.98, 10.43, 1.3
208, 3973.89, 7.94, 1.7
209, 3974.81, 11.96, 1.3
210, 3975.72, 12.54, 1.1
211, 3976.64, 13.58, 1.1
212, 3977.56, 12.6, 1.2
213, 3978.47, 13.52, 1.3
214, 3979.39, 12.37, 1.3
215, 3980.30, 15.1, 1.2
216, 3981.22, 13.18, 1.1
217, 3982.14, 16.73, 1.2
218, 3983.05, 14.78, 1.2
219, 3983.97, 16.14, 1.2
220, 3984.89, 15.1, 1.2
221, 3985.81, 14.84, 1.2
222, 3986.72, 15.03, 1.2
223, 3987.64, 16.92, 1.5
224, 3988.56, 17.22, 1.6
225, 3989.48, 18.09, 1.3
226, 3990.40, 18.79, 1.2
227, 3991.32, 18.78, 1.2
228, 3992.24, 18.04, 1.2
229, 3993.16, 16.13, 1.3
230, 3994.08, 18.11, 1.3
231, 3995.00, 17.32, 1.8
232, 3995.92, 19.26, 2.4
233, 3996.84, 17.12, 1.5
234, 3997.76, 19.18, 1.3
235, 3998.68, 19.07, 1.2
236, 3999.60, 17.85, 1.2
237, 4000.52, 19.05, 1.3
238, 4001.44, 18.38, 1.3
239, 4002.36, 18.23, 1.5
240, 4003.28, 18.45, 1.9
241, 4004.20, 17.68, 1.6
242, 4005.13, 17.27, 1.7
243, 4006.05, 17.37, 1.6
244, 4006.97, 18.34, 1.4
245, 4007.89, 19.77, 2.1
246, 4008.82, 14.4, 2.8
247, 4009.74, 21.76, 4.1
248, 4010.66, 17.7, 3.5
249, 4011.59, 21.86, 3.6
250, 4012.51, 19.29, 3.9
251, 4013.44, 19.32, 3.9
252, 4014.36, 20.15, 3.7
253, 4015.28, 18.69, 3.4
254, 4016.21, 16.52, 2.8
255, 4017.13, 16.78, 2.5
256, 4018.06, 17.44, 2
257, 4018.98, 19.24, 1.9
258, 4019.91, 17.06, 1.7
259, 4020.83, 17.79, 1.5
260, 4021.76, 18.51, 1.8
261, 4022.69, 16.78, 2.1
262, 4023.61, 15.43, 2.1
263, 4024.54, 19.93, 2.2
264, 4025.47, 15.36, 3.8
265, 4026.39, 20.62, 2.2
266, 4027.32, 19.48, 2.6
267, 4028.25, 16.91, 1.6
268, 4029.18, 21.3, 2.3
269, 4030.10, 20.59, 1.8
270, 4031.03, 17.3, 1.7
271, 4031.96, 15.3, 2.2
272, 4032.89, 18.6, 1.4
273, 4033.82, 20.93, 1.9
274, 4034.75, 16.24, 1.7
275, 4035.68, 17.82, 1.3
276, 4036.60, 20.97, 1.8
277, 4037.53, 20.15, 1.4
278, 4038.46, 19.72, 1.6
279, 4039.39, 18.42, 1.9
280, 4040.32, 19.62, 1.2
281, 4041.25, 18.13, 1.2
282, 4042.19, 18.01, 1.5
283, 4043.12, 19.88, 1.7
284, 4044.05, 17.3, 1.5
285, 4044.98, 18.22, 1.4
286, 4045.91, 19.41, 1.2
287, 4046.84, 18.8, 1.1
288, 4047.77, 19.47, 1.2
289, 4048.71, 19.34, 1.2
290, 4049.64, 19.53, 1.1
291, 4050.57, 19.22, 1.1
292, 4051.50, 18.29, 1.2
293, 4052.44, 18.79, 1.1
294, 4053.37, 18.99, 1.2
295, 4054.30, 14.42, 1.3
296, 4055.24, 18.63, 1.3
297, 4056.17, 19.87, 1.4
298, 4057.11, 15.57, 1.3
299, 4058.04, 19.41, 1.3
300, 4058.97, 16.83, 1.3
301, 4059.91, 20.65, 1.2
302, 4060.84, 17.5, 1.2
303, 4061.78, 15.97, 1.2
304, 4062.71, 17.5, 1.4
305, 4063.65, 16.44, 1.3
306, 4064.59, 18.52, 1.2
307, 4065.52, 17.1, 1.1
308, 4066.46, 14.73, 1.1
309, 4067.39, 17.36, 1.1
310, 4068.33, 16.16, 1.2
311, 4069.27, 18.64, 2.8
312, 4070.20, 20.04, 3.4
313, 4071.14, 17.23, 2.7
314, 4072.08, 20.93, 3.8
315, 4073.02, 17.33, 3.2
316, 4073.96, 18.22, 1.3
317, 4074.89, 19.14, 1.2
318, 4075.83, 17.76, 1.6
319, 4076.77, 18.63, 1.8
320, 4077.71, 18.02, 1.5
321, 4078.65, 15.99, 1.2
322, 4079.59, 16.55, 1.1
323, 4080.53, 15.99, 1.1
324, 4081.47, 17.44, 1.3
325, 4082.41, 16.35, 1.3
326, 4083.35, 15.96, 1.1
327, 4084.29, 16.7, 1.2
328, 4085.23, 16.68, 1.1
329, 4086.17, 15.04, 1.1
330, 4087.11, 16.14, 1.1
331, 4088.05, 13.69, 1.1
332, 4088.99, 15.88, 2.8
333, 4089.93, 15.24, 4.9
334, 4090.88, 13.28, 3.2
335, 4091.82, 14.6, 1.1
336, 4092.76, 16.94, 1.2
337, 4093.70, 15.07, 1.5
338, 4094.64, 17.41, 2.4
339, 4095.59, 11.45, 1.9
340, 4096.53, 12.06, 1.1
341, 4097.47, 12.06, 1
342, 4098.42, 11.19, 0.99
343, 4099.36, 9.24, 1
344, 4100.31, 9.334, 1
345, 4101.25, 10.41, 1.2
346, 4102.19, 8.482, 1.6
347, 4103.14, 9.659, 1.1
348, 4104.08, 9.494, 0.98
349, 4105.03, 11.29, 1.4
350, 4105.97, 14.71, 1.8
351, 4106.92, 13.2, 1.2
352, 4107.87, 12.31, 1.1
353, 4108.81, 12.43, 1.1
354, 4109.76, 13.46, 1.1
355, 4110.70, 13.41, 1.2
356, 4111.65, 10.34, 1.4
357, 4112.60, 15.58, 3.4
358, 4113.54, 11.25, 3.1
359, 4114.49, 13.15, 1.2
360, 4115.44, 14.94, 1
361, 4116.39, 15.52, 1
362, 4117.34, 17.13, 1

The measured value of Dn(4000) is 1.34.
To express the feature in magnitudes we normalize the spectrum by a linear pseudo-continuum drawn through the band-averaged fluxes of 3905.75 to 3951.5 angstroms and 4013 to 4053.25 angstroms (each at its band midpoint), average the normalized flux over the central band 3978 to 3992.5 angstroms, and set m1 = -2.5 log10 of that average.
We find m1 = 0.07 mag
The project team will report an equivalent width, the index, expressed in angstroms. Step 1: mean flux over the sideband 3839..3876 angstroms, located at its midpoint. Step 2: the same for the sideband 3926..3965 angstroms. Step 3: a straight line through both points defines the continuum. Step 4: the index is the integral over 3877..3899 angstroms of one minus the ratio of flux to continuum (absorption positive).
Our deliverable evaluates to 5.8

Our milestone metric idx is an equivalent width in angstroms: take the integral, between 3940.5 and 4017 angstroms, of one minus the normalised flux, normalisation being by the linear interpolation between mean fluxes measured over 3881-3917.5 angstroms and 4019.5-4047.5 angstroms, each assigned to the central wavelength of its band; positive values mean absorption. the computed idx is 4.3 angstroms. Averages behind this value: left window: 12.8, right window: 18.5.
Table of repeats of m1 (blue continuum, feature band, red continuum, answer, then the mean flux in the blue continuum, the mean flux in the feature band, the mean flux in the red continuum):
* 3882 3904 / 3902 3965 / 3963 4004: -0.188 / 10.9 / 14.7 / 14.3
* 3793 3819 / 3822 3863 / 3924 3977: 0.020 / 12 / 12.1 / 13.1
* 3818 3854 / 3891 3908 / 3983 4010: 0.069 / 11.3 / 13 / 17.6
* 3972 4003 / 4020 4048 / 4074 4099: -0.181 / 15.8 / 18.5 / 15.6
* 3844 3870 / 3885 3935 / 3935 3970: 0.089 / 15.3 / 13.3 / 13.8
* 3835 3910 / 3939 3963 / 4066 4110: -0.111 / 13.1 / 15.2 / 14.9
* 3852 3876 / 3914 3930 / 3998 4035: 0.097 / 15.8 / 15.3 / 18.3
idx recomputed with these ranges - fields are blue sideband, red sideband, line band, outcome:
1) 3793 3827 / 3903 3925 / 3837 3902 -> 5.3 angstroms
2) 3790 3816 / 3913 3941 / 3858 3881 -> -4.2 angstroms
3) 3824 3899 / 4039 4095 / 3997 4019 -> -3.4 angstroms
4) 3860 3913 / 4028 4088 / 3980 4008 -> -1.7 angstroms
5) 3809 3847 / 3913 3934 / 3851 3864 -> -3.4 angstroms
